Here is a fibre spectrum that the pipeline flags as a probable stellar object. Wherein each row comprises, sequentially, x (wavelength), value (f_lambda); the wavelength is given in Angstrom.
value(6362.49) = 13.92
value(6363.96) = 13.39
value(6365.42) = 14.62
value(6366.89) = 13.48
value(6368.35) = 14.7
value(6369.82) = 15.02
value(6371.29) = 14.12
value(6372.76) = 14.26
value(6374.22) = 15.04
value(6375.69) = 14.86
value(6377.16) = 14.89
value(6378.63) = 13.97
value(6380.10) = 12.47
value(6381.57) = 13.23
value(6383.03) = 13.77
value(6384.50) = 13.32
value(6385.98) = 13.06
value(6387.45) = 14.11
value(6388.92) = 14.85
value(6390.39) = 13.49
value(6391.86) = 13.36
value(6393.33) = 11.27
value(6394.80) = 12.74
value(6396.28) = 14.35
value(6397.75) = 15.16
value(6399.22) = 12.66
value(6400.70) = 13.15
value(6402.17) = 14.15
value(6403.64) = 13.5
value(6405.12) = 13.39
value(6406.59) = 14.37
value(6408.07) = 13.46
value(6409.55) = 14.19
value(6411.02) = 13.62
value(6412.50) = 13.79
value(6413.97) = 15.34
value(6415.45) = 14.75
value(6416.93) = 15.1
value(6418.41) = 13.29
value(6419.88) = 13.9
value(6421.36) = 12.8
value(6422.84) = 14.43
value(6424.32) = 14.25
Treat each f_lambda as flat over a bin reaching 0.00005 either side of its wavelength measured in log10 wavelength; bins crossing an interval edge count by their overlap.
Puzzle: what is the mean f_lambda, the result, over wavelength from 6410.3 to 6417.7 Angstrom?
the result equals 14.5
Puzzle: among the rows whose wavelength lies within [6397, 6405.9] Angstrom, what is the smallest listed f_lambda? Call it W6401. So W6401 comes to 12.66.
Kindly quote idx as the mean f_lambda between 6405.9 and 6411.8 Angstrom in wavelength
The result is 13.9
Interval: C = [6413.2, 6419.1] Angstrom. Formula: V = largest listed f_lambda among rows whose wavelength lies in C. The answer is 15.34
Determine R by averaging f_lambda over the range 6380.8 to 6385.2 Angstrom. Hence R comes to 13.5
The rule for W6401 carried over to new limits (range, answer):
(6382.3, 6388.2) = 13.06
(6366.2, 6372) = 13.48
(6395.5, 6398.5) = 14.35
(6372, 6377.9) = 14.26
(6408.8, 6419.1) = 13.29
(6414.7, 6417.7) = 14.75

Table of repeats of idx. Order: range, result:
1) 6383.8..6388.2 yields 13.5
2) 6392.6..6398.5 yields 13.4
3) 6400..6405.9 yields 13.6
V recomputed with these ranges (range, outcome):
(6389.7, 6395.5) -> 13.49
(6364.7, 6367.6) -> 14.62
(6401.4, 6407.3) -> 14.37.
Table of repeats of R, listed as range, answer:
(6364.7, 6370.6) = 14.4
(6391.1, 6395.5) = 12.5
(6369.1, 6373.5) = 14.5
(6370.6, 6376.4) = 14.6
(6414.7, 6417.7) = 14.9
